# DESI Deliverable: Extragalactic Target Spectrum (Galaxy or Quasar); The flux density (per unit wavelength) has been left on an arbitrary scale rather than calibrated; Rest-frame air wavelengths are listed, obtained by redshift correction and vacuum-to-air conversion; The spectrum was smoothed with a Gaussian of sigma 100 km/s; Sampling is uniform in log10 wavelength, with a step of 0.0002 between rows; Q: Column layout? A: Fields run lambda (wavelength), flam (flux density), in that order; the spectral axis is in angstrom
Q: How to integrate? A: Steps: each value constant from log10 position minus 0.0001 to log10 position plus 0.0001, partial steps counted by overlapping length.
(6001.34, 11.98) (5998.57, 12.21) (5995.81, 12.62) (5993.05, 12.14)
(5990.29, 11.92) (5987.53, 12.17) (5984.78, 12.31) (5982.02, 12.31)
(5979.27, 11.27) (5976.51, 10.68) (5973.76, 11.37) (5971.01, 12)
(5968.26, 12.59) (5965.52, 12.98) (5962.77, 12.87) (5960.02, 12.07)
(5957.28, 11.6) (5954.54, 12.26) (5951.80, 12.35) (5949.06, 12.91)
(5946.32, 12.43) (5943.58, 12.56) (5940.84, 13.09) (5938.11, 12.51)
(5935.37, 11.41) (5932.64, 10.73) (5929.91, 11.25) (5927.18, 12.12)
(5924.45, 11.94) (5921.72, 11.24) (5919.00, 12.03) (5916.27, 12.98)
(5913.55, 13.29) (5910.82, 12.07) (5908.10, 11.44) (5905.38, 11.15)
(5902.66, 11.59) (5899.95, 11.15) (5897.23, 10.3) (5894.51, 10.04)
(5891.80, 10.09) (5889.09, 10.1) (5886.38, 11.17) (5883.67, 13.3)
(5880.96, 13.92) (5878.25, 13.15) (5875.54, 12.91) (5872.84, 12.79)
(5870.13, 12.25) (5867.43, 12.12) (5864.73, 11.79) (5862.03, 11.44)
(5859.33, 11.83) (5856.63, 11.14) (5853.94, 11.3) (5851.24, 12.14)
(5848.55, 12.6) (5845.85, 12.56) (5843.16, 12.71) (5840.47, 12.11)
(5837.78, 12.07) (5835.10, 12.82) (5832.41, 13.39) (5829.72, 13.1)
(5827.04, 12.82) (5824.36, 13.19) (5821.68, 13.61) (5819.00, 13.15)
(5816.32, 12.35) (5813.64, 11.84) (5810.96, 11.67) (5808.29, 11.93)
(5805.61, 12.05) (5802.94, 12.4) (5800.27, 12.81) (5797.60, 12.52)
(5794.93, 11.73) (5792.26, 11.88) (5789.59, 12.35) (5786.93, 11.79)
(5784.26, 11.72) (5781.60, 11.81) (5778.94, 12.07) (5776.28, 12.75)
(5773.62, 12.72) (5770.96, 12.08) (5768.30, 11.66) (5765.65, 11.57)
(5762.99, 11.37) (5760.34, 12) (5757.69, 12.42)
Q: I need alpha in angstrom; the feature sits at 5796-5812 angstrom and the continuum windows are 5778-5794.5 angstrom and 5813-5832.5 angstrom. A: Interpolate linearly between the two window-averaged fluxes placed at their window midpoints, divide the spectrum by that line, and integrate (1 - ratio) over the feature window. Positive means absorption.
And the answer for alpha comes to 0.2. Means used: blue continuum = 11.9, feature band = 12.2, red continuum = 12.9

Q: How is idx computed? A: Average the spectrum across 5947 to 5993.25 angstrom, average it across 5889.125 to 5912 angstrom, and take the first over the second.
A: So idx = 1.1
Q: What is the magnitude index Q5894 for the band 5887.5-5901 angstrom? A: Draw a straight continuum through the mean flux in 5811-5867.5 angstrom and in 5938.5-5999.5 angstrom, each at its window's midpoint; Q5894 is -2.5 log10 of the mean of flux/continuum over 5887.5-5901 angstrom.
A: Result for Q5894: 0.19 mag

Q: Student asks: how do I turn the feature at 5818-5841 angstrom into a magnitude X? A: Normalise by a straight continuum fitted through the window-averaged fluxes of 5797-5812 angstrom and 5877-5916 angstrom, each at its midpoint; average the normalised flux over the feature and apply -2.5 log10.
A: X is -0.076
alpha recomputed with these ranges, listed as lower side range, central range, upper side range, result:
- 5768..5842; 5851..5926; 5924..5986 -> 2.5 angstrom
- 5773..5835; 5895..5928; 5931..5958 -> 1.4 angstrom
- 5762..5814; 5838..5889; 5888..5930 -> -2.5 angstrom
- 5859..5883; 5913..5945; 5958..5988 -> 0.5 angstrom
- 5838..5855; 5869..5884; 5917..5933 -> -1.3 angstrom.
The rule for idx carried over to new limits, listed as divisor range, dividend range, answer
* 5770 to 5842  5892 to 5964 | 0.96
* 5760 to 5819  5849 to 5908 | 0.97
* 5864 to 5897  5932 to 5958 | 1.03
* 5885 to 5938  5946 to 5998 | 1.07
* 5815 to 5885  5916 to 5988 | 0.96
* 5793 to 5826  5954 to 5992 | 0.97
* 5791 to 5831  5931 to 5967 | 0.98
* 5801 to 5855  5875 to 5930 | 0.94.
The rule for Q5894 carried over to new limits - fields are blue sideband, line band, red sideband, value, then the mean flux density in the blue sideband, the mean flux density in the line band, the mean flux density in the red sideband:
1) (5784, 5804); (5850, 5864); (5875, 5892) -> 0.06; 12.2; 11.6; 12.2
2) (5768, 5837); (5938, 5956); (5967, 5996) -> -0.05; 12.4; 12.6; 11.9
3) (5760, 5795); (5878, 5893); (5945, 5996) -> 0.02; 12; 11.9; 12.1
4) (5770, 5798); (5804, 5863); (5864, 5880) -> 0.00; 12.1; 12.4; 12.6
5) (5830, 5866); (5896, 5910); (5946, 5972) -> 0.10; 12.2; 11.2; 12.4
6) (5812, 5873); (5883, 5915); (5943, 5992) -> 0.09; 12.4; 11.3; 12.1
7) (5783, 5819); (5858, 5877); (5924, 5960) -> -0.01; 12.1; 12.2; 12.1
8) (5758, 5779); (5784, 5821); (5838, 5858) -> -0.01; 12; 12.2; 12.1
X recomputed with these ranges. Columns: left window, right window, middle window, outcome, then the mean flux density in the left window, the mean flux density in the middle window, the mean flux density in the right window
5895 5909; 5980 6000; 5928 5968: -0.052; 11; 12.2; 12.2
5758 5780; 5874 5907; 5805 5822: -0.039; 12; 12.3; 11.6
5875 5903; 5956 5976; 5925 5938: 0.034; 11.6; 11.5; 12.2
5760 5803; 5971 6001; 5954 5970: -0.042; 12.1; 12.4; 11.9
